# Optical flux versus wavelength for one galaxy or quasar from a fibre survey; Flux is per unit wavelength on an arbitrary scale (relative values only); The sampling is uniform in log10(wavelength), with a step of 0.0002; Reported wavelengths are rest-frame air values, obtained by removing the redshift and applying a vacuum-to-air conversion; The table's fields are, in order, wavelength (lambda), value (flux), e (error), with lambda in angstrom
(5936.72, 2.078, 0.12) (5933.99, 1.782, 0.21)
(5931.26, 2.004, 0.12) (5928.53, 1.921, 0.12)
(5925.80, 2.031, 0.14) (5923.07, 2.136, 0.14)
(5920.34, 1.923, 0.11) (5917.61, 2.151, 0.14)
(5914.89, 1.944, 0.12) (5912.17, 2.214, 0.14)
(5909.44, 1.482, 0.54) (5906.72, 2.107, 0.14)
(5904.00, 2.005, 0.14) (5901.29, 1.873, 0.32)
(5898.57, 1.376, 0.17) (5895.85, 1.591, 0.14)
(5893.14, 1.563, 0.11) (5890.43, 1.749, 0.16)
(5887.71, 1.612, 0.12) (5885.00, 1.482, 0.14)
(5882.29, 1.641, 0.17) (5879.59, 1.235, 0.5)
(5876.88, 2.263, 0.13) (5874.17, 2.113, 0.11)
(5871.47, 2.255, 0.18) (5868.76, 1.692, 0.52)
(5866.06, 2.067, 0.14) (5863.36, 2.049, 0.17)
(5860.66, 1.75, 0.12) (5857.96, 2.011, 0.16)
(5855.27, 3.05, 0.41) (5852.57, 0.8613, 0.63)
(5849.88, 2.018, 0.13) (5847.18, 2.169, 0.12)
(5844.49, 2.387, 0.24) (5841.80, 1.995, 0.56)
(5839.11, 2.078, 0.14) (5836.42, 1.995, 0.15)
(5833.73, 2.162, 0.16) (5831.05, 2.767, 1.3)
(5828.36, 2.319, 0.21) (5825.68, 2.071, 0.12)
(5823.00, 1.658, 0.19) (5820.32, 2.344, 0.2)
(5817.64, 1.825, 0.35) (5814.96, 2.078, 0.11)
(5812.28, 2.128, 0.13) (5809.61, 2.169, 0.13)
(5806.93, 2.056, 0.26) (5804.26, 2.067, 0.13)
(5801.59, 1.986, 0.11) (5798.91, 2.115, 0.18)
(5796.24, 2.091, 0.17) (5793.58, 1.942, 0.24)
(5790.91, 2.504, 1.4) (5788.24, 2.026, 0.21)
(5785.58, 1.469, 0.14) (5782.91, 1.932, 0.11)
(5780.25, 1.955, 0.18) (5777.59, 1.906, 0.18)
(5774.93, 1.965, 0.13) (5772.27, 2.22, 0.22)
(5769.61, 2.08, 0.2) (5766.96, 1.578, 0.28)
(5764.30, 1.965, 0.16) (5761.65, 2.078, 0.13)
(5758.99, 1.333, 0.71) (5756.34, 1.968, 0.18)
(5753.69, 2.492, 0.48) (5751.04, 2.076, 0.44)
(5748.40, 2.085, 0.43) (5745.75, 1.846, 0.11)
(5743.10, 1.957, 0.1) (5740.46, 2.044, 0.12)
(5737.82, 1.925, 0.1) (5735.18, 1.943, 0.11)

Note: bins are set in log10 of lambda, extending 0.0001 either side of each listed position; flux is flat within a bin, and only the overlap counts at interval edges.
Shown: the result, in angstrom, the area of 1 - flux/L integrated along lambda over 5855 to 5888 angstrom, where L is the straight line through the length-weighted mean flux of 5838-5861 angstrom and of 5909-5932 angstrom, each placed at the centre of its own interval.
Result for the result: 1.9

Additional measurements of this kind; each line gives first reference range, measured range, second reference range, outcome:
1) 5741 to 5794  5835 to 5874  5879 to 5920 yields -4.4 angstrom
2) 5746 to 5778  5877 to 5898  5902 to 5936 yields 4.1 angstrom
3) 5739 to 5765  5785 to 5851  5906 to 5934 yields -4.1 angstrom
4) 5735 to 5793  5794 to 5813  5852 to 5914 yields -1.5 angstrom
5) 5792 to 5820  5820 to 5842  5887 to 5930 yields -1.6 angstrom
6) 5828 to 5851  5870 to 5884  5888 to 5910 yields 0.1 angstrom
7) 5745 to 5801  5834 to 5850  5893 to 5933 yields -1.5 angstrom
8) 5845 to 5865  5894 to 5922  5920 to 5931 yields 2.0 angstrom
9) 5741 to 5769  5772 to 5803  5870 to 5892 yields -1.6 angstrom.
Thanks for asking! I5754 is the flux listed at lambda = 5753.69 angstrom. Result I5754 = 2.492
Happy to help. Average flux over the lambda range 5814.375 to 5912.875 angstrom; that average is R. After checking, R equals 1.94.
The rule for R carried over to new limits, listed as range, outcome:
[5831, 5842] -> 2.15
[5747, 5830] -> 2.02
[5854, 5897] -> 1.88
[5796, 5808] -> 2.06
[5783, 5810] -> 2.03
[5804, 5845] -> 2.13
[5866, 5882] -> 1.91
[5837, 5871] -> 2.02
